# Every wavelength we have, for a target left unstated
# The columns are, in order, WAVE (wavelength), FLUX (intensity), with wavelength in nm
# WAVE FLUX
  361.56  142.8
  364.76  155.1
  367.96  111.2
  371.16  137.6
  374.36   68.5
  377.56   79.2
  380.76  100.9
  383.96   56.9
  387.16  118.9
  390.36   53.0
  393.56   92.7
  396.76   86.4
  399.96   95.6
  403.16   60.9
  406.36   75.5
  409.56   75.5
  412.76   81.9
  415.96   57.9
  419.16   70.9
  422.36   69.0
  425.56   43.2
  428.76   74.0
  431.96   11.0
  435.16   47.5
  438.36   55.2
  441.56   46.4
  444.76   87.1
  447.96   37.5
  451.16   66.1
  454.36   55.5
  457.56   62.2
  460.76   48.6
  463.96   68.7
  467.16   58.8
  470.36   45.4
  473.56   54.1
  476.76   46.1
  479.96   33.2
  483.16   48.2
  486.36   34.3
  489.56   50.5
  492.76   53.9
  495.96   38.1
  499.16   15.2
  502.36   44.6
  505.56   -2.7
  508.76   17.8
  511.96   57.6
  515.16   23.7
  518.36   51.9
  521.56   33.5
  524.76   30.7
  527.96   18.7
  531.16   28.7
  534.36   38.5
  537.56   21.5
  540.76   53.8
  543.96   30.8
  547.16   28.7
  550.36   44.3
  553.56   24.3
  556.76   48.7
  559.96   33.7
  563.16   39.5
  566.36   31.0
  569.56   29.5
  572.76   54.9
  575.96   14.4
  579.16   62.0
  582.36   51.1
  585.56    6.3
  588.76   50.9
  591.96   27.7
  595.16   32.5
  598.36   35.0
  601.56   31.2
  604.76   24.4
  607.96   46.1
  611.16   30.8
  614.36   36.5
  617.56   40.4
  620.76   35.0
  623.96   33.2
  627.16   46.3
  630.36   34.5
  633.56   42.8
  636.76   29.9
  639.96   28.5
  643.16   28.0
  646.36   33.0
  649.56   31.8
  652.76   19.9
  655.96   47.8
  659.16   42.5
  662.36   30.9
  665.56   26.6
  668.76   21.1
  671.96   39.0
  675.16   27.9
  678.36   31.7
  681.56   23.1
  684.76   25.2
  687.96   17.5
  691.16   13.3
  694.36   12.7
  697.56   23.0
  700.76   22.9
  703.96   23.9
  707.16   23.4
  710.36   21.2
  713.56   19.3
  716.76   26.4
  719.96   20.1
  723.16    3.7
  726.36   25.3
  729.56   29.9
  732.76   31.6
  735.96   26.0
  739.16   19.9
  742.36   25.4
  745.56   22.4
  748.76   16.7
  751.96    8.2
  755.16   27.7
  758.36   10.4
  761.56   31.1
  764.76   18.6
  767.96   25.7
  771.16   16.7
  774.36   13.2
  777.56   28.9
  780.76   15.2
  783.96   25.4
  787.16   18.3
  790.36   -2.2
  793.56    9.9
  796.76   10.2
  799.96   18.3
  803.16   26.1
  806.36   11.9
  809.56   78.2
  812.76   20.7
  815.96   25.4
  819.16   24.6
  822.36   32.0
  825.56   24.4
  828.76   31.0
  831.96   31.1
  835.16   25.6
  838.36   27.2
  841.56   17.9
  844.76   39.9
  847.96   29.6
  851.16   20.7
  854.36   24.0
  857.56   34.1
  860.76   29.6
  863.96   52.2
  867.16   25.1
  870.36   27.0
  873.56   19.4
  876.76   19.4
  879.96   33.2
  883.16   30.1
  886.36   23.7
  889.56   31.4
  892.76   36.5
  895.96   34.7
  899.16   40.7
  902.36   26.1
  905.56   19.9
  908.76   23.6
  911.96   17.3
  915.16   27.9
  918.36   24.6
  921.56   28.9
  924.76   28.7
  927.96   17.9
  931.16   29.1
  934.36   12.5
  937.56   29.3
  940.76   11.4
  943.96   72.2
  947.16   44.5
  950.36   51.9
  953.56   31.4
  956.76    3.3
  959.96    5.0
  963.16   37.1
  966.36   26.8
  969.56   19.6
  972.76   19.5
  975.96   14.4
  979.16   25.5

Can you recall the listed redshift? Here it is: 1.17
